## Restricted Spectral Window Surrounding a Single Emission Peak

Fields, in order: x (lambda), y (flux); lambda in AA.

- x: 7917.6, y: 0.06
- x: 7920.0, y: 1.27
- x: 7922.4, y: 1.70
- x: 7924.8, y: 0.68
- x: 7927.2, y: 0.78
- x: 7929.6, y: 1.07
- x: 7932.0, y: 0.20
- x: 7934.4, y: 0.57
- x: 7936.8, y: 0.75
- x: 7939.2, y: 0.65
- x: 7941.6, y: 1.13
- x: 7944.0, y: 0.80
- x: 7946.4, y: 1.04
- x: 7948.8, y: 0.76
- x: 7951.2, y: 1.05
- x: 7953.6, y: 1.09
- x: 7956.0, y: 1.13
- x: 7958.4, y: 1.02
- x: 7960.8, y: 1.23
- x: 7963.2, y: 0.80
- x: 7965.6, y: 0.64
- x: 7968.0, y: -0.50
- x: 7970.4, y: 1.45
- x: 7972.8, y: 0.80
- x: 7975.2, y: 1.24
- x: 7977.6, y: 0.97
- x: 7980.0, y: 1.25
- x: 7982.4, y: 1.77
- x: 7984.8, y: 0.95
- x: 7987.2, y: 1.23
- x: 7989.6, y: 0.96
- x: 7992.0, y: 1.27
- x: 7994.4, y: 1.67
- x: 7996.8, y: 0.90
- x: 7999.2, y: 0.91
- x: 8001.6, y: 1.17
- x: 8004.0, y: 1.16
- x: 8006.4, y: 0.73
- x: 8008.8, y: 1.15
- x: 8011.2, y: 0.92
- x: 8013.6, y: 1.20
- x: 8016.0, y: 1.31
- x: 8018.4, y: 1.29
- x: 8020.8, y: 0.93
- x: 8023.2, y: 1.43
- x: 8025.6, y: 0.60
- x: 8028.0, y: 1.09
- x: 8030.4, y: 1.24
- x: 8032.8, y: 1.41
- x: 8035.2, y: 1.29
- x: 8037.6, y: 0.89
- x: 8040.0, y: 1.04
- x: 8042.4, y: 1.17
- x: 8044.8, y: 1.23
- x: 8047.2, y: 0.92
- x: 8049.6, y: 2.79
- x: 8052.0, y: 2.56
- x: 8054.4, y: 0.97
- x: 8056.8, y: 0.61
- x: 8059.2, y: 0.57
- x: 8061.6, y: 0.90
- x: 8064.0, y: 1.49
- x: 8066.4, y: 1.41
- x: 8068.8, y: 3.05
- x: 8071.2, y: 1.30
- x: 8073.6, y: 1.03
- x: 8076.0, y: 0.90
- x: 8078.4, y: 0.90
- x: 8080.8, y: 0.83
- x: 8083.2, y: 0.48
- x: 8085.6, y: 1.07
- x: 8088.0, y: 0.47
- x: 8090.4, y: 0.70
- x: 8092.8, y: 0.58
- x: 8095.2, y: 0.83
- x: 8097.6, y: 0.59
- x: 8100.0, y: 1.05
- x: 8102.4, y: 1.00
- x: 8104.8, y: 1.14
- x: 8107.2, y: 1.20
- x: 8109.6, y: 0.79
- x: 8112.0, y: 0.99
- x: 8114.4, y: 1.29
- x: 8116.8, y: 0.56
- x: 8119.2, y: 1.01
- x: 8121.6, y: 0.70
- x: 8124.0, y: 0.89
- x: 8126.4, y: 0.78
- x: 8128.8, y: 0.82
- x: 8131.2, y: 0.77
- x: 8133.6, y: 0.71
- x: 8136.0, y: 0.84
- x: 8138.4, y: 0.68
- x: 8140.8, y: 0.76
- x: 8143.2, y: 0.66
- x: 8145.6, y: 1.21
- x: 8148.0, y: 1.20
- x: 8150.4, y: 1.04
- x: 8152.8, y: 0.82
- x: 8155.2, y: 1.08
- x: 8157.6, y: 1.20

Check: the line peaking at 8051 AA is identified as [S II] 6716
